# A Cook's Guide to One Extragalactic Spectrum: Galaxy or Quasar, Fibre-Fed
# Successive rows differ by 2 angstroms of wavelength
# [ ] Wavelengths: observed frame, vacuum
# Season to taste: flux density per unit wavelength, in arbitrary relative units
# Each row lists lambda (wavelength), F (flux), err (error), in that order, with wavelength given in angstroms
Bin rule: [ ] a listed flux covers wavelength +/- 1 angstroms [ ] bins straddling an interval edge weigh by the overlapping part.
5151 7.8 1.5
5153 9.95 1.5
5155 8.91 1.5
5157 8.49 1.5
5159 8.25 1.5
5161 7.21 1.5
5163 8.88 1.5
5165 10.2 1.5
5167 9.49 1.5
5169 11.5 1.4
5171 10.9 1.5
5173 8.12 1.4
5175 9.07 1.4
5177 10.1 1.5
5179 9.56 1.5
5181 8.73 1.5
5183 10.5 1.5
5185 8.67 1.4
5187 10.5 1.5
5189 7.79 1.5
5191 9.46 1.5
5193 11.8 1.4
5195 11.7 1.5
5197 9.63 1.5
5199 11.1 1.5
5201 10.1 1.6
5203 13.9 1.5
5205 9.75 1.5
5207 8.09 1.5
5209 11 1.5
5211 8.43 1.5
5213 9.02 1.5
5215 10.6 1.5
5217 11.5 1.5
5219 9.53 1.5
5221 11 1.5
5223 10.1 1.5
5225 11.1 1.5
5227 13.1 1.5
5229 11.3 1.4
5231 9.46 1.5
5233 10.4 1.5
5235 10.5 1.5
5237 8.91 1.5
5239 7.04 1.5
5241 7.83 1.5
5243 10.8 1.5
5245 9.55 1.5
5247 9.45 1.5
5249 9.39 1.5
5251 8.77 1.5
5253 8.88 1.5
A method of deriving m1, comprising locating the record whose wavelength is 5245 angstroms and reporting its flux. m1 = 9.55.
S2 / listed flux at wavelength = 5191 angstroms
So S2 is 9.46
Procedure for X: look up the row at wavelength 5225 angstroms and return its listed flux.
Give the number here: 11.1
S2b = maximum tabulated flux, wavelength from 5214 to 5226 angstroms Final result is 11.5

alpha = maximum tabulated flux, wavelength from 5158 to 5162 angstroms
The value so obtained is 8.25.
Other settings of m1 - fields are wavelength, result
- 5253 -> 8.88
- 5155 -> 8.91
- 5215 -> 10.6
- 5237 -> 8.91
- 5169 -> 11.5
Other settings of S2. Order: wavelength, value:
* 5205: 9.75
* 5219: 9.53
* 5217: 11.5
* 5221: 11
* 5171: 10.9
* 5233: 10.4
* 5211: 8.43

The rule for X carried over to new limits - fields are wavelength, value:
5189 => 7.79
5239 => 7.04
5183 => 10.5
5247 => 9.45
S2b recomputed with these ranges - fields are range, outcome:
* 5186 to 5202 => 11.8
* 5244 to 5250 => 9.55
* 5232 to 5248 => 10.8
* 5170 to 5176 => 10.9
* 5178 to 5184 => 10.5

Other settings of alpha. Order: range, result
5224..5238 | 13.1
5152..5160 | 9.95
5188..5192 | 9.46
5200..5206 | 13.9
